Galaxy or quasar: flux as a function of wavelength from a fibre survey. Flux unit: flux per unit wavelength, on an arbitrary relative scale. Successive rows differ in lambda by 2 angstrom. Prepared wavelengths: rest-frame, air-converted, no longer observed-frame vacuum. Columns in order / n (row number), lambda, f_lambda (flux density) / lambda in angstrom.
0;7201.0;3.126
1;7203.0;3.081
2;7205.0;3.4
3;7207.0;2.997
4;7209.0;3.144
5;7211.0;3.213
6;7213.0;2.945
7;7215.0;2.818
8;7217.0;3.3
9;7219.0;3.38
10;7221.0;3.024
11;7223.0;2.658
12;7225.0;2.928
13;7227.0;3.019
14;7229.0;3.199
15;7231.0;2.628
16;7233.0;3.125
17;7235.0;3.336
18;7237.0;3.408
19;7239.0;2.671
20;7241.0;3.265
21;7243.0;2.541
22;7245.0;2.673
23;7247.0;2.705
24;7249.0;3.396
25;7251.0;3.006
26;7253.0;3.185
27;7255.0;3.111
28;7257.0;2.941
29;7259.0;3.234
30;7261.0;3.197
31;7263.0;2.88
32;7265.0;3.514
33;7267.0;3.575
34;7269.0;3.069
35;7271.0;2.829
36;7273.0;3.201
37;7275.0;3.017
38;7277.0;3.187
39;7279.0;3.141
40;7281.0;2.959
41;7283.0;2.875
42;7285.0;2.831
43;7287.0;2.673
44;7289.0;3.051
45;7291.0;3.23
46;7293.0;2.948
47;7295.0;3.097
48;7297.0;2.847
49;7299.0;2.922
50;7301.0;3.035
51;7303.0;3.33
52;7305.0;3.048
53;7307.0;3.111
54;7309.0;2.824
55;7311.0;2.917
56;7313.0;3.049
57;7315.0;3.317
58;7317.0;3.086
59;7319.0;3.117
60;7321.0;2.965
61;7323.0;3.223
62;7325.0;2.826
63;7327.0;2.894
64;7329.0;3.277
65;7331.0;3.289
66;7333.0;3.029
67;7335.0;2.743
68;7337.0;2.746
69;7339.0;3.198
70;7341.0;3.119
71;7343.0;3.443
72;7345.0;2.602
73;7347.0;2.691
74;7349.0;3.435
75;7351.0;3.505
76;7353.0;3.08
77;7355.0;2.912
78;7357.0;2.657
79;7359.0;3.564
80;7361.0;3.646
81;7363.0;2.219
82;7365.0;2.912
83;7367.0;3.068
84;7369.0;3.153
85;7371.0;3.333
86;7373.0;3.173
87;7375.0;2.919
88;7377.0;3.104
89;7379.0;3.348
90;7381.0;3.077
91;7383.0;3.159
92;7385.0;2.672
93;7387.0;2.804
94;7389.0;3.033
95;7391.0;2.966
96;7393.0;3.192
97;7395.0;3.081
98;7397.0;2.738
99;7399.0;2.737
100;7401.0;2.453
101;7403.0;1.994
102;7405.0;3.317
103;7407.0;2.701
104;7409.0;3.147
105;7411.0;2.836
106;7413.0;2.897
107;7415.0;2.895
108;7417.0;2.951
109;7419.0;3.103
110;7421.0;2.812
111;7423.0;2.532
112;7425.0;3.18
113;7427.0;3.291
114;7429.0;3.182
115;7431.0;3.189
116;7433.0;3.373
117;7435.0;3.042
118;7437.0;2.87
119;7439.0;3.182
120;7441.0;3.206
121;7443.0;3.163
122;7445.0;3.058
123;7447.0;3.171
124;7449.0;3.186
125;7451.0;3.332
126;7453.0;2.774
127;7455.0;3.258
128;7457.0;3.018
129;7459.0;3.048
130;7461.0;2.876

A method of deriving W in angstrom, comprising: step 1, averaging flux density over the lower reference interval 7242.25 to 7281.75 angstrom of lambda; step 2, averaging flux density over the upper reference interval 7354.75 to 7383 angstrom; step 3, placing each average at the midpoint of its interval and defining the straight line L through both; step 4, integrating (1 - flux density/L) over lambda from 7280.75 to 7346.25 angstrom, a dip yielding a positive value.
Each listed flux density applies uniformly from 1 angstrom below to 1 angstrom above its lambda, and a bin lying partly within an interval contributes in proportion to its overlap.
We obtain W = 1.3 angstrom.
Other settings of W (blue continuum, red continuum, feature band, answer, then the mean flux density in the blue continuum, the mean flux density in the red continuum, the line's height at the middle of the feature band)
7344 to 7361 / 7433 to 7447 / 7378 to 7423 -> 3.0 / 3.09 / 3.11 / 3.1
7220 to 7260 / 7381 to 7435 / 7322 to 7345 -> -0.7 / 3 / 2.94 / 2.97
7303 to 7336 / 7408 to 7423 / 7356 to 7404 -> 0.2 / 3.05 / 2.92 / 2.97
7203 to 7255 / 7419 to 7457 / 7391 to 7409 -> 1.6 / 3.04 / 3.1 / 3.09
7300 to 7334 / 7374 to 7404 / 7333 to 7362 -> -0.9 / 3.08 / 2.89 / 3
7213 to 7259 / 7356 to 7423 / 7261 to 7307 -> -1.0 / 3.02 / 2.95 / 3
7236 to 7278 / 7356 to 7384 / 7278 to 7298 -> 0.8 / 3.08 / 3.1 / 3.08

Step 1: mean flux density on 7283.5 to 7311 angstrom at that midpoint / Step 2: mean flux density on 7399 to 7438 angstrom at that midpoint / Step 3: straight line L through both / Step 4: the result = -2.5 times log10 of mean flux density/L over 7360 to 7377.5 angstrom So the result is -0.04 mag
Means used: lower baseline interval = 2.99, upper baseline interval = 2.93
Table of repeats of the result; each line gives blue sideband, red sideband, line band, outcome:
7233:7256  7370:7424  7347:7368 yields -0.05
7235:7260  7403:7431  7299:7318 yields -0.03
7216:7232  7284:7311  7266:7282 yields -0.04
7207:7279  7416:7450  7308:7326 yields 0.01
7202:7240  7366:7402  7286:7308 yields 0.00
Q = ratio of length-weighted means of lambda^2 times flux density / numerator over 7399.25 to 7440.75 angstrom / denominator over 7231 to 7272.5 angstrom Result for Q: 1.00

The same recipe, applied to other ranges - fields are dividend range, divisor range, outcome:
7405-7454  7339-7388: 1.01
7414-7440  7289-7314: 1.04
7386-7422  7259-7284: 0.95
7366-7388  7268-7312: 1.05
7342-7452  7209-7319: 1.03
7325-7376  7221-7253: 1.06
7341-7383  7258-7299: 1.03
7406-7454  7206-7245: 1.07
